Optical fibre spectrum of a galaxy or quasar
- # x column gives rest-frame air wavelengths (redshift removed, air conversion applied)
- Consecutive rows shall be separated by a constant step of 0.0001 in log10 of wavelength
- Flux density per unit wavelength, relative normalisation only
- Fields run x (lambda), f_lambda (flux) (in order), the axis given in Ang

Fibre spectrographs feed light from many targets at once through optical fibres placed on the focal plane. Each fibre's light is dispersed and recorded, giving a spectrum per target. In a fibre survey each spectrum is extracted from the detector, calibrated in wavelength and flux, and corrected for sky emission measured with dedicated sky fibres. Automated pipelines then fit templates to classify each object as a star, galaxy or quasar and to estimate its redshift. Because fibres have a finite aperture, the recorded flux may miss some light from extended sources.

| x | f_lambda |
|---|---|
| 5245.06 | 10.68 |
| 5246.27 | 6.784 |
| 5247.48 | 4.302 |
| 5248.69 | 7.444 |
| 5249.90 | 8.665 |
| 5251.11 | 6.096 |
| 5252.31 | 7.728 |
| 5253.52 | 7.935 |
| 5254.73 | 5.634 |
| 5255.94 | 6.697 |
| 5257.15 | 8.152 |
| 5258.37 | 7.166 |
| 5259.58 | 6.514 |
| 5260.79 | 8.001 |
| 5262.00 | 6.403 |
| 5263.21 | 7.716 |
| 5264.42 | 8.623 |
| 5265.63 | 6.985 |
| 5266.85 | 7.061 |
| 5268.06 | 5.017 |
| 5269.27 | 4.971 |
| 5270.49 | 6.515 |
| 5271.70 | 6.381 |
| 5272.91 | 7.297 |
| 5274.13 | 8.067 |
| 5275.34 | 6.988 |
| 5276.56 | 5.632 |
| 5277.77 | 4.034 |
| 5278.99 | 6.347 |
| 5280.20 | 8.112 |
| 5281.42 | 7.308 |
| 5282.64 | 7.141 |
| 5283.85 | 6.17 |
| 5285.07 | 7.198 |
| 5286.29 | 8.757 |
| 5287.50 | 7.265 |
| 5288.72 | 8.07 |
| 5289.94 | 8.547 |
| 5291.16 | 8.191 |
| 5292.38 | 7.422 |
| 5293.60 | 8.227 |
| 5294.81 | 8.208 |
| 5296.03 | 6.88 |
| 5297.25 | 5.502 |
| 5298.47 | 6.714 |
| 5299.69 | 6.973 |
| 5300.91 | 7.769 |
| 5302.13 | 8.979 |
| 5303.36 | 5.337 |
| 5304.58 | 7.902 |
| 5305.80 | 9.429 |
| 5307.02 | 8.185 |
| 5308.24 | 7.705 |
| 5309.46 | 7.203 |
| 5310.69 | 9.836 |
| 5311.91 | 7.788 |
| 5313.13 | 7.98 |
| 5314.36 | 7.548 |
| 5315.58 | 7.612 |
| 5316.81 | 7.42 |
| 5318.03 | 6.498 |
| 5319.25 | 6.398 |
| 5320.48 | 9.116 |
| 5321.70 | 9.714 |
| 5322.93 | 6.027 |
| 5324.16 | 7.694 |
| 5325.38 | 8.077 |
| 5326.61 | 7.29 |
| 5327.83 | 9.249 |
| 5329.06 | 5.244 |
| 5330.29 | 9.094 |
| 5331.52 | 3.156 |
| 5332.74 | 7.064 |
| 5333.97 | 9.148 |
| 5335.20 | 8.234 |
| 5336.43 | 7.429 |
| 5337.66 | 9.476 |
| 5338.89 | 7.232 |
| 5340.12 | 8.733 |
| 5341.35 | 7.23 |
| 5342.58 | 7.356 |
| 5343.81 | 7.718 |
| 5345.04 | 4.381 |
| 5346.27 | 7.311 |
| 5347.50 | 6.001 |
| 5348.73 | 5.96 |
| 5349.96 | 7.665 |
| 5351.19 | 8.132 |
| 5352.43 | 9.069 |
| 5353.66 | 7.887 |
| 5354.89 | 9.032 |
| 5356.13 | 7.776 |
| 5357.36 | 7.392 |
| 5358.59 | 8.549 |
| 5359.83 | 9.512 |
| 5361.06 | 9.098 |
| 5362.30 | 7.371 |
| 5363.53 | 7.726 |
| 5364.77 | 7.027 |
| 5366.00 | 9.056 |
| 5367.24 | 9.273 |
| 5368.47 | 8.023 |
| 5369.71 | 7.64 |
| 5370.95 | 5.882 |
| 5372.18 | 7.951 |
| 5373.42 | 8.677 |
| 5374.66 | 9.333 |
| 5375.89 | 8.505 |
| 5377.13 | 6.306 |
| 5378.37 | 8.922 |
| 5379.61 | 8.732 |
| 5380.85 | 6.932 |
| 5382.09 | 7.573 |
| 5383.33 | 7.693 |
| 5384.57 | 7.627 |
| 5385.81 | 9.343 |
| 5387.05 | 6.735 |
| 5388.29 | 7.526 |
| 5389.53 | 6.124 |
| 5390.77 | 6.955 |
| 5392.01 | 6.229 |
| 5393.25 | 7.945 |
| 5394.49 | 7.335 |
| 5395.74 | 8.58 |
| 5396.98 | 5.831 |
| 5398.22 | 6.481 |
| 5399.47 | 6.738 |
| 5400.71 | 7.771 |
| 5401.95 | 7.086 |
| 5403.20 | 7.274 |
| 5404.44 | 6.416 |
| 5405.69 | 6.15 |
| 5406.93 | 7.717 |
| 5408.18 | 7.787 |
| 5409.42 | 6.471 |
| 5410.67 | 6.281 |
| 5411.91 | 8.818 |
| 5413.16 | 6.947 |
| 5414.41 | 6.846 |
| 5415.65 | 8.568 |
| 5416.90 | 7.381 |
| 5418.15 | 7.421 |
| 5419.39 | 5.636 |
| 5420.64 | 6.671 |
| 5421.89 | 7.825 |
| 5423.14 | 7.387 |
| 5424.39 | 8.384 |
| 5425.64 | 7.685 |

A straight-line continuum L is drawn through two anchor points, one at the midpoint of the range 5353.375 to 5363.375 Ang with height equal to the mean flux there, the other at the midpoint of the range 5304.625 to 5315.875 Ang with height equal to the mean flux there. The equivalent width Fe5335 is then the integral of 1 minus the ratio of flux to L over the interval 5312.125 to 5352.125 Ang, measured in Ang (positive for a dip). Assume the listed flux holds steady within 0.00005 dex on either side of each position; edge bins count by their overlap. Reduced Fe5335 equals 3.9 Ang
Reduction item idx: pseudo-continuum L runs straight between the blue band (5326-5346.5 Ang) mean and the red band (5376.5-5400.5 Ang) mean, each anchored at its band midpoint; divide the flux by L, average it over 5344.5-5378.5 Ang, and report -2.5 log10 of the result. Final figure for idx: -0.067 mag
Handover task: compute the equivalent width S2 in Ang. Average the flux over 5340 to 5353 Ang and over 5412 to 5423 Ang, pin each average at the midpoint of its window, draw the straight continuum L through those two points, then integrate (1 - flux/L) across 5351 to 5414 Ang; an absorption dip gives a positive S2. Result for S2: -4.0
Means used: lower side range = 7.17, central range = 7.66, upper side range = 7.25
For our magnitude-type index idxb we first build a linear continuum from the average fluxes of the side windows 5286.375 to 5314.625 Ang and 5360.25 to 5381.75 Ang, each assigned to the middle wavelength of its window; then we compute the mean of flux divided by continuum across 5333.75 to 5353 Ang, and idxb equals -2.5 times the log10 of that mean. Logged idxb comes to 0.06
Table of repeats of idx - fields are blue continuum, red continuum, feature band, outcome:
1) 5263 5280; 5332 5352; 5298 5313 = -0.13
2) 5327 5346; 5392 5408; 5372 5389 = -0.11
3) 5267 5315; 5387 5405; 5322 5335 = -0.02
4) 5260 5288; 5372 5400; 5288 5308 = -0.09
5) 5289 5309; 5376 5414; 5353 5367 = -0.12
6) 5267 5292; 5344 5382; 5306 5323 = -0.08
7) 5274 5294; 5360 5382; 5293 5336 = -0.01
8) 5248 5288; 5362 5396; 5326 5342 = -0.02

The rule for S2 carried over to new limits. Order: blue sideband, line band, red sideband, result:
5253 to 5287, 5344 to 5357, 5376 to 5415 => -0.4 Ang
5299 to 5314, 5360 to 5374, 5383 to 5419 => -1.0 Ang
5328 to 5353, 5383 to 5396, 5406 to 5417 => -0.1 Ang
